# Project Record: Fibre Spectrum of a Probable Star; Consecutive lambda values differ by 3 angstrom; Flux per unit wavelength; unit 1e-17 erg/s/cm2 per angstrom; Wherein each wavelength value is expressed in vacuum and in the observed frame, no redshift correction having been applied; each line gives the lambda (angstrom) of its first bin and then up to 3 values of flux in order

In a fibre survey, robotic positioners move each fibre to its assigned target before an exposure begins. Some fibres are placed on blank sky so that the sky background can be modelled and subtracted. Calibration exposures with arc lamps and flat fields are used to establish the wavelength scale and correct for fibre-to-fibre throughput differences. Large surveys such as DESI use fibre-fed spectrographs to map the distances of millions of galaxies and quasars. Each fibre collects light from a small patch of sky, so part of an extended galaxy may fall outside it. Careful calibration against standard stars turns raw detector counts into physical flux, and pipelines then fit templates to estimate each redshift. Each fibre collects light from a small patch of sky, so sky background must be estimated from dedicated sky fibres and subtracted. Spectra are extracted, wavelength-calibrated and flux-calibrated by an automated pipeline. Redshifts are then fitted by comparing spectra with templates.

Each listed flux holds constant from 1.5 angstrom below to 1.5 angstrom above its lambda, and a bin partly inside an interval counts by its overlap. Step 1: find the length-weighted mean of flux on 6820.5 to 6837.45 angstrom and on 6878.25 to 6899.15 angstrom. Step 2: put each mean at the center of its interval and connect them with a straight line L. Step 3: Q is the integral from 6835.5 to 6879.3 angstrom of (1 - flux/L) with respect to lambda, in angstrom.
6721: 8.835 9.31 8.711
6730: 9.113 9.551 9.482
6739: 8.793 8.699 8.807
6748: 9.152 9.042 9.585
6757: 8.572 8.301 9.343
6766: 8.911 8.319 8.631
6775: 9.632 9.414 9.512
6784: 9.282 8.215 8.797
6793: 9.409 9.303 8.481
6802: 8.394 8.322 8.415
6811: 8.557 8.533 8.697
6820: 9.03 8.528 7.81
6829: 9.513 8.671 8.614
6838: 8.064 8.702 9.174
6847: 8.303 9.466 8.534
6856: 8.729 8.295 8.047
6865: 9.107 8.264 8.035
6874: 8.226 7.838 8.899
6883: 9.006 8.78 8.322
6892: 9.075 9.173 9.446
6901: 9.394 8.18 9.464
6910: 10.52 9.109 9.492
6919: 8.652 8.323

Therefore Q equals 1.4 angstrom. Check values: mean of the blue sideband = 8.62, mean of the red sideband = 8.94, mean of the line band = 8.5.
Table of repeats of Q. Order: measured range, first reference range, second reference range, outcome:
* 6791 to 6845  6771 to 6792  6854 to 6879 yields 0.5 angstrom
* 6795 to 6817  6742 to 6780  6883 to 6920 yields 1.1 angstrom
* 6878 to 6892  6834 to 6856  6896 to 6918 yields 0.6 angstrom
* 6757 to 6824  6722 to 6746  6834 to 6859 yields 0.4 angstrom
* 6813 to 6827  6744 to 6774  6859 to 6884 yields 0.1 angstrom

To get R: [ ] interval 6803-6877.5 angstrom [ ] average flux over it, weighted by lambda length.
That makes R 8.55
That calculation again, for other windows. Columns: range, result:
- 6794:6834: 8.64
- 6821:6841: 8.56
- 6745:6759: 9.03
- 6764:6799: 9.02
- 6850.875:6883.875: 8.46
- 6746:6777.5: 8.96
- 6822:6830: 8.57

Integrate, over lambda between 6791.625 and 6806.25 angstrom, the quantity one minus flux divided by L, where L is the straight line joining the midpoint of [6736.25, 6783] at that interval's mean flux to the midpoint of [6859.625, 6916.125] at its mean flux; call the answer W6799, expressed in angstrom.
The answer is 0.27 angstrom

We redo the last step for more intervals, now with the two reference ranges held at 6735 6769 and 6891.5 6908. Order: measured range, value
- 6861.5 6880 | 1.55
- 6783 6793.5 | 0.14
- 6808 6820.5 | 0.51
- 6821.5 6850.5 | 1.22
